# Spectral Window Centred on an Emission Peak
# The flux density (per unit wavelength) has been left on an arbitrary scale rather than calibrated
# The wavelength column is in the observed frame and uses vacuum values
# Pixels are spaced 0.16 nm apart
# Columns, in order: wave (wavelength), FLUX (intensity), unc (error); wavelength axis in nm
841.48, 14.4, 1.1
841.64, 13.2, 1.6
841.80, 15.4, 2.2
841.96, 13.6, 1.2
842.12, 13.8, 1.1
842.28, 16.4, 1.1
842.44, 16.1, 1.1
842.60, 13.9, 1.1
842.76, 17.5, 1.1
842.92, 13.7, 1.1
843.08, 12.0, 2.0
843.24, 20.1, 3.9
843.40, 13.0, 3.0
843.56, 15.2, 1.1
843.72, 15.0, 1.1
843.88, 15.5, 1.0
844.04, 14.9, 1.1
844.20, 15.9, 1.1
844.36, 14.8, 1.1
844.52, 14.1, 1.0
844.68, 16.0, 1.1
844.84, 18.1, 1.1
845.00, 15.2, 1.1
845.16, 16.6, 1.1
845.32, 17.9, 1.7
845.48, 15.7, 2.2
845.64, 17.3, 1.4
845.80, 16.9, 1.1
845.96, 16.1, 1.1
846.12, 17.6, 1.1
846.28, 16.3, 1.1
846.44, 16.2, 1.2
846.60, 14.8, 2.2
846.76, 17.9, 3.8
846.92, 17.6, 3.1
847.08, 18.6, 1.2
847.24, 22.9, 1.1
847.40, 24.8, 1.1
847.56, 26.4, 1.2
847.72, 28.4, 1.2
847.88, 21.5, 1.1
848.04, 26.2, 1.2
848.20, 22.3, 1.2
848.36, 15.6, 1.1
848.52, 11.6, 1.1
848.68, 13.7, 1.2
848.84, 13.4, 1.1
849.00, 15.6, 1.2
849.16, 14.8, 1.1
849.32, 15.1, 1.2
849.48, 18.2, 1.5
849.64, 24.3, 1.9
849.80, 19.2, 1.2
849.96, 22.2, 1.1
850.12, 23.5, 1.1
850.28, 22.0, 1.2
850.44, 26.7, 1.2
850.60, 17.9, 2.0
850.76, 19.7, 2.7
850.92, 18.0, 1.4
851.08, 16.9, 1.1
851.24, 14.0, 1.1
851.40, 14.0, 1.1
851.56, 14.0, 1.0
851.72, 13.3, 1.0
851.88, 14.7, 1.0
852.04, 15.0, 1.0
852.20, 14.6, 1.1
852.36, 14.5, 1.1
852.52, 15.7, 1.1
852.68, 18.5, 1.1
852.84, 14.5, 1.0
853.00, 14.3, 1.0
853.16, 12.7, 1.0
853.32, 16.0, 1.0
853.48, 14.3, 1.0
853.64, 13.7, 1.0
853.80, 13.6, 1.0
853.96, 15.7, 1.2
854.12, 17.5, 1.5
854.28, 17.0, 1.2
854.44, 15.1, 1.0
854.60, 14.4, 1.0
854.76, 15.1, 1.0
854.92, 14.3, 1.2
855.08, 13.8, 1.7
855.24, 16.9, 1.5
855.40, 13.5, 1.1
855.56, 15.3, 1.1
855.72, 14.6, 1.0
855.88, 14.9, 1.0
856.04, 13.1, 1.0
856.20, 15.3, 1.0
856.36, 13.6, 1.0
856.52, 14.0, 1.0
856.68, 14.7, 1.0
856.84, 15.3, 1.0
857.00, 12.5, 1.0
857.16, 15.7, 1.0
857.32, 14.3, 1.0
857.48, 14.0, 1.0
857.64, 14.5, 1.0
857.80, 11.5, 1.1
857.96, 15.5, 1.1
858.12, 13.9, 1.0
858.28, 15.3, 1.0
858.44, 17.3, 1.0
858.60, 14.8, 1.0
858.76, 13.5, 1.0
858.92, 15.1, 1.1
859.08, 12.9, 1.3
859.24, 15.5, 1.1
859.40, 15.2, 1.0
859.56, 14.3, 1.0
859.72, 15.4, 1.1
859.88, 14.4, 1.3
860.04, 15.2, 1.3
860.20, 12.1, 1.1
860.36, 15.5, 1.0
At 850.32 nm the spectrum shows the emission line [N II]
